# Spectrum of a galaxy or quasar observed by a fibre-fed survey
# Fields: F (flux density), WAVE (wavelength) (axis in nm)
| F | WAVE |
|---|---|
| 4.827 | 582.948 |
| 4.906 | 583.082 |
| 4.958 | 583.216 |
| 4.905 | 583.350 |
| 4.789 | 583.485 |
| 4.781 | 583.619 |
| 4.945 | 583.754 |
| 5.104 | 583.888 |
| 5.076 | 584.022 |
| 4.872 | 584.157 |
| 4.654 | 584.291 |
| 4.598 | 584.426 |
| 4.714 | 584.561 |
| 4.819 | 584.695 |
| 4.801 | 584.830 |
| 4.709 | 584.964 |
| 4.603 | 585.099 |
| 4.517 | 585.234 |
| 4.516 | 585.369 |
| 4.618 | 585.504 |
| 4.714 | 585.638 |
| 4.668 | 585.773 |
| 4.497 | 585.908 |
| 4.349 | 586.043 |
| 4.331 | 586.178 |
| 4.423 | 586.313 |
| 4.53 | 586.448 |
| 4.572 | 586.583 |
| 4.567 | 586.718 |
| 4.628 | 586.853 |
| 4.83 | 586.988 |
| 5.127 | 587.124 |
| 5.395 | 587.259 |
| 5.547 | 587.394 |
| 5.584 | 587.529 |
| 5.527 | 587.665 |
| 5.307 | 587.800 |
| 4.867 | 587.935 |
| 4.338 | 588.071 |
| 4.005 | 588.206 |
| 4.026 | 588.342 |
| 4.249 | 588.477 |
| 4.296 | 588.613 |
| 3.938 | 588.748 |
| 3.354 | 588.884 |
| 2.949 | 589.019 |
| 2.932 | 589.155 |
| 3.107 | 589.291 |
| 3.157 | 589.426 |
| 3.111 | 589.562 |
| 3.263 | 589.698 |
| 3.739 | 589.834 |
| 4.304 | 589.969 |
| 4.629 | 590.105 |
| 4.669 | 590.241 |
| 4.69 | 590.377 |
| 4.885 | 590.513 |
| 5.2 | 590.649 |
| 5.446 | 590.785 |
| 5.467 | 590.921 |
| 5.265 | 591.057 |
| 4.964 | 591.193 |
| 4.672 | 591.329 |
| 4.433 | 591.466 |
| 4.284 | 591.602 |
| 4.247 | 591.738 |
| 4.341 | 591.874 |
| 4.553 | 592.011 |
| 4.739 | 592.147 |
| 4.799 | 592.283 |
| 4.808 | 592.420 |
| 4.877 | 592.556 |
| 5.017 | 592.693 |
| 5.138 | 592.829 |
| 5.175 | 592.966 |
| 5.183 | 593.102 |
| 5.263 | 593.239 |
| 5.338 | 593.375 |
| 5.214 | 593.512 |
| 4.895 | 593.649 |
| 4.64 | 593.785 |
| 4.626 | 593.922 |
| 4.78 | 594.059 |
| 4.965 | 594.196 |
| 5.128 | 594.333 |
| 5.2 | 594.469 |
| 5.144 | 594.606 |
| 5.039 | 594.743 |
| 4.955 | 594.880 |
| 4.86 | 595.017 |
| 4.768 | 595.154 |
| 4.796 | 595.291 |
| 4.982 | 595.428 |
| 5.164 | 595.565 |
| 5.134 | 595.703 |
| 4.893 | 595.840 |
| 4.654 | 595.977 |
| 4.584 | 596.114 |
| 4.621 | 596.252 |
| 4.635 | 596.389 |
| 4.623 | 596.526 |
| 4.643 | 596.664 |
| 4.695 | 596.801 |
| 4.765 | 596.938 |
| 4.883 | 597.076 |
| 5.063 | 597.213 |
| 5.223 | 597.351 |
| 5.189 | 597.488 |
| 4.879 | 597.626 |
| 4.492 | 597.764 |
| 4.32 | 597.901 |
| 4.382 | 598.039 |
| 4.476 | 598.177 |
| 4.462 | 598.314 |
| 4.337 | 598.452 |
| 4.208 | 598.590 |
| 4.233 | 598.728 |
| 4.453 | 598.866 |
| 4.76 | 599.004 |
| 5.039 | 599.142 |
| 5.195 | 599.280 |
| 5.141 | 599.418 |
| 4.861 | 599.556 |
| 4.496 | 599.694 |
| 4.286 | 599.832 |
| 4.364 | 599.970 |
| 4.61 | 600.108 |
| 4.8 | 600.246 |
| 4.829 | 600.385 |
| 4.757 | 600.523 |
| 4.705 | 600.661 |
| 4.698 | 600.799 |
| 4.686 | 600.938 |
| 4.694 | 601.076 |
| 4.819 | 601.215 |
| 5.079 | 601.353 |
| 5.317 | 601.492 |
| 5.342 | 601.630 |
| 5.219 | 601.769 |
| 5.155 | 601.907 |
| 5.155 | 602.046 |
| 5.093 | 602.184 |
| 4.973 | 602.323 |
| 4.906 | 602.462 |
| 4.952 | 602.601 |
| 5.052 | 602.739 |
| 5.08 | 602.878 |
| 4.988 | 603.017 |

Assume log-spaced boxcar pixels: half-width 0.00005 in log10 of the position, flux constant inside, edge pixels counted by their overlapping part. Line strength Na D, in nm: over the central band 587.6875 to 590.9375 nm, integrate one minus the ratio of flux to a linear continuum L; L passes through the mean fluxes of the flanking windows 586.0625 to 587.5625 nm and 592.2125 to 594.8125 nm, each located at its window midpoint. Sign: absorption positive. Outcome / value 0.49 nm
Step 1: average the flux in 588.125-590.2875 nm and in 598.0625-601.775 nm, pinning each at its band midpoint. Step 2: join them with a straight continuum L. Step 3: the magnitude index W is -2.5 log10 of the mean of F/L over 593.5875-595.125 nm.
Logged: -0.17 mag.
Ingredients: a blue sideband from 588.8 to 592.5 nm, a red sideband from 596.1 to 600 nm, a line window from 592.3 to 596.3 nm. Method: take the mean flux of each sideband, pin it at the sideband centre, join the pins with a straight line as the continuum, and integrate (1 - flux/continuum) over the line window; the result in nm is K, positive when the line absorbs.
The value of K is -0.428 nm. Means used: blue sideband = 4.3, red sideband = 4.67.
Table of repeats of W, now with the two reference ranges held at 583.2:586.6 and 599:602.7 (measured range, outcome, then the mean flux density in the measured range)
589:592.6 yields 0.095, 4.37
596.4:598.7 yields 0.044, 4.66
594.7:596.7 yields 0.001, 4.82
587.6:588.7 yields 0.039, 4.57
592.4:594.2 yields -0.045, 5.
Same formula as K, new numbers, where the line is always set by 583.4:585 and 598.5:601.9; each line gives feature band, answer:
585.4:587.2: 0.08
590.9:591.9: 0.02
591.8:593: 0.00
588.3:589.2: 0.21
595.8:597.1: 0.03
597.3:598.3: 0.02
